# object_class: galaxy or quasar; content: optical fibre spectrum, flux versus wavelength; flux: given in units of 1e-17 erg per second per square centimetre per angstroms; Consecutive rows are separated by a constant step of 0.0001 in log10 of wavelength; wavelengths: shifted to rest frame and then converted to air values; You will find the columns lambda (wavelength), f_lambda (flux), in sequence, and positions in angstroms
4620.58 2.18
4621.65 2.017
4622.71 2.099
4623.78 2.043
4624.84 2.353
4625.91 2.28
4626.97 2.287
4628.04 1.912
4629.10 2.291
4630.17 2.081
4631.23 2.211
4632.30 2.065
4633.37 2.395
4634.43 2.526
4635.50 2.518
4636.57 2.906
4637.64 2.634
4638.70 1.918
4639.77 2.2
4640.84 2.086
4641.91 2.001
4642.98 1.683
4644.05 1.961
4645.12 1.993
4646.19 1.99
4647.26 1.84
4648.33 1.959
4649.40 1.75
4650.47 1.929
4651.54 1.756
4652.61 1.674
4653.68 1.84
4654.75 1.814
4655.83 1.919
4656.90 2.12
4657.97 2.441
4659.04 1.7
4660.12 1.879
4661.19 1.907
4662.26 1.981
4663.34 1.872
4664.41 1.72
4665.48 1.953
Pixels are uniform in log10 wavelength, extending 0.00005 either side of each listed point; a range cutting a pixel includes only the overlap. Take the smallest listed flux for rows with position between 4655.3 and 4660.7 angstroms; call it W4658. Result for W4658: 1.7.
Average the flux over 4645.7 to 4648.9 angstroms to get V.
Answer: 1.93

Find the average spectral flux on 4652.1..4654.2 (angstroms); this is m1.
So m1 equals 1.76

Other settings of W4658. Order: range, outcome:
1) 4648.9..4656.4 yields 1.674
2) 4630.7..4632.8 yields 2.065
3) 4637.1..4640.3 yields 1.918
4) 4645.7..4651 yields 1.75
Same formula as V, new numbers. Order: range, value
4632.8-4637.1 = 2.58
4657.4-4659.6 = 2.07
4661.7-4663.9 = 1.92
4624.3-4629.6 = 2.23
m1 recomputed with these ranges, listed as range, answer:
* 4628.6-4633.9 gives 2.21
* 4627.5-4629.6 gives 2.1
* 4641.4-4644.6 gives 1.88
